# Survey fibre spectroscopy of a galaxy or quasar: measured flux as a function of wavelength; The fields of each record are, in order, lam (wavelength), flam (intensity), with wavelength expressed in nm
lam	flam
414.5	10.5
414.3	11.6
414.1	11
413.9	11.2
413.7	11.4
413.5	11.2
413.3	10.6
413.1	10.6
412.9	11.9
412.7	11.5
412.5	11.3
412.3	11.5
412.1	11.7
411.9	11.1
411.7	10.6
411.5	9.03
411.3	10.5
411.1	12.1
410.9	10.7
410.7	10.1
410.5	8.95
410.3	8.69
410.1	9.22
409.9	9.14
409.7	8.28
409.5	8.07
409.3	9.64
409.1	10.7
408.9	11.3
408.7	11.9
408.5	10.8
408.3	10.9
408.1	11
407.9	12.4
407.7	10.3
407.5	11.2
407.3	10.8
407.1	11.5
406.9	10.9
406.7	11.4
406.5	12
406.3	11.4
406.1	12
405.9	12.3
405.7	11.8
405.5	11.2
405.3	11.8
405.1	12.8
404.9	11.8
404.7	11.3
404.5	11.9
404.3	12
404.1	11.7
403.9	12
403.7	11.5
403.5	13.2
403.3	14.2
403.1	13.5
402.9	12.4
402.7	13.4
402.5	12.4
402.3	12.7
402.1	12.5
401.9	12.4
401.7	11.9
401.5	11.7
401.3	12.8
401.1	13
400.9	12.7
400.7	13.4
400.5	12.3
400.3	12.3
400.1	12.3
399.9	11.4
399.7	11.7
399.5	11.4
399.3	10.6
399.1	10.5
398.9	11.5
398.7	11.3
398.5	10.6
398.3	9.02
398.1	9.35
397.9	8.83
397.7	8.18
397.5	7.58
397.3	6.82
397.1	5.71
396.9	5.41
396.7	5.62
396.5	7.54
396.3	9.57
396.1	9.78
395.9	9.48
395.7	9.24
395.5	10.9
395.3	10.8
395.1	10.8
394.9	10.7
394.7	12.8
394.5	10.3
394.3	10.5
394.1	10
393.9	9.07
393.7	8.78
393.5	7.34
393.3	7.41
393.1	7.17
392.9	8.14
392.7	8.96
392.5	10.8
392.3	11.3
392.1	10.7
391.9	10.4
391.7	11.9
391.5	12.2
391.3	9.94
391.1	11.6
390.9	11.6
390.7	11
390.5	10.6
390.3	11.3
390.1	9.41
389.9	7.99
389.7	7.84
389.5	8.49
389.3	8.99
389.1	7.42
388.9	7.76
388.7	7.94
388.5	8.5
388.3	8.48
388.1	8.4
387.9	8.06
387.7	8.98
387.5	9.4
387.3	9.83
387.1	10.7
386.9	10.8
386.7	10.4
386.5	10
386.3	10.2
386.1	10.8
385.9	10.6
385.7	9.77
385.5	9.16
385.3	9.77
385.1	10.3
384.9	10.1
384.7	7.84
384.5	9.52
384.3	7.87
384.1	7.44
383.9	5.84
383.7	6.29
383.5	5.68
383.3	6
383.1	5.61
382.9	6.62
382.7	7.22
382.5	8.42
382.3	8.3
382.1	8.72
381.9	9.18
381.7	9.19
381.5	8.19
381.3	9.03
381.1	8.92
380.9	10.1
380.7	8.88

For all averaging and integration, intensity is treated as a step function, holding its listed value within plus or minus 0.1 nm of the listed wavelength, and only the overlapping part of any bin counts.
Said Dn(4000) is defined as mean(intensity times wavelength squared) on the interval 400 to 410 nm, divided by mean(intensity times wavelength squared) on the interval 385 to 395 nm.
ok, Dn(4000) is 1.30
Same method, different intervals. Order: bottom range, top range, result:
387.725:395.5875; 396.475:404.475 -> 1.20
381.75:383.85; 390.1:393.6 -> 1.47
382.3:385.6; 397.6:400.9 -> 1.53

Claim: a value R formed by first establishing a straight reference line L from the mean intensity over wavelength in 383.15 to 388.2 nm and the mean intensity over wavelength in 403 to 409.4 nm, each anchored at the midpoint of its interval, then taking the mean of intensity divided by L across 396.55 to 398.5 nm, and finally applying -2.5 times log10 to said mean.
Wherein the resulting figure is 0.36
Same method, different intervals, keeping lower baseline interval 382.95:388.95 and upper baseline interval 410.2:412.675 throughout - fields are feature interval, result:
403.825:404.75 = -0.18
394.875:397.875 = 0.12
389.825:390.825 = -0.13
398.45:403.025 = -0.23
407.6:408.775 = -0.09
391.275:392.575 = -0.21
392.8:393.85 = 0.18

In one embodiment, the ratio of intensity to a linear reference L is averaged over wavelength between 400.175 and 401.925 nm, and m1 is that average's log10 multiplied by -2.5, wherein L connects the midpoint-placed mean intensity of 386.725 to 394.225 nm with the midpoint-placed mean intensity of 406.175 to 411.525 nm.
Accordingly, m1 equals -0.236 mag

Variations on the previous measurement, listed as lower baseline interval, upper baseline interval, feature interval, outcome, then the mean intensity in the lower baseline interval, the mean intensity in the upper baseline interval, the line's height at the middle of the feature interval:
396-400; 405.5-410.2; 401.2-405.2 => -0.23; 9.12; 10.8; 10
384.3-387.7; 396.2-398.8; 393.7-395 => -0.21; 9.86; 8.12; 8.59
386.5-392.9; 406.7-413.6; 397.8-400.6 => -0.08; 9.71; 10.6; 10.1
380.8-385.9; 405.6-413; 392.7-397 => 0.03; 8.25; 10.8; 9.37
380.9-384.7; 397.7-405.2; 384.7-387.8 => -0.18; 7.74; 11.9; 8.5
